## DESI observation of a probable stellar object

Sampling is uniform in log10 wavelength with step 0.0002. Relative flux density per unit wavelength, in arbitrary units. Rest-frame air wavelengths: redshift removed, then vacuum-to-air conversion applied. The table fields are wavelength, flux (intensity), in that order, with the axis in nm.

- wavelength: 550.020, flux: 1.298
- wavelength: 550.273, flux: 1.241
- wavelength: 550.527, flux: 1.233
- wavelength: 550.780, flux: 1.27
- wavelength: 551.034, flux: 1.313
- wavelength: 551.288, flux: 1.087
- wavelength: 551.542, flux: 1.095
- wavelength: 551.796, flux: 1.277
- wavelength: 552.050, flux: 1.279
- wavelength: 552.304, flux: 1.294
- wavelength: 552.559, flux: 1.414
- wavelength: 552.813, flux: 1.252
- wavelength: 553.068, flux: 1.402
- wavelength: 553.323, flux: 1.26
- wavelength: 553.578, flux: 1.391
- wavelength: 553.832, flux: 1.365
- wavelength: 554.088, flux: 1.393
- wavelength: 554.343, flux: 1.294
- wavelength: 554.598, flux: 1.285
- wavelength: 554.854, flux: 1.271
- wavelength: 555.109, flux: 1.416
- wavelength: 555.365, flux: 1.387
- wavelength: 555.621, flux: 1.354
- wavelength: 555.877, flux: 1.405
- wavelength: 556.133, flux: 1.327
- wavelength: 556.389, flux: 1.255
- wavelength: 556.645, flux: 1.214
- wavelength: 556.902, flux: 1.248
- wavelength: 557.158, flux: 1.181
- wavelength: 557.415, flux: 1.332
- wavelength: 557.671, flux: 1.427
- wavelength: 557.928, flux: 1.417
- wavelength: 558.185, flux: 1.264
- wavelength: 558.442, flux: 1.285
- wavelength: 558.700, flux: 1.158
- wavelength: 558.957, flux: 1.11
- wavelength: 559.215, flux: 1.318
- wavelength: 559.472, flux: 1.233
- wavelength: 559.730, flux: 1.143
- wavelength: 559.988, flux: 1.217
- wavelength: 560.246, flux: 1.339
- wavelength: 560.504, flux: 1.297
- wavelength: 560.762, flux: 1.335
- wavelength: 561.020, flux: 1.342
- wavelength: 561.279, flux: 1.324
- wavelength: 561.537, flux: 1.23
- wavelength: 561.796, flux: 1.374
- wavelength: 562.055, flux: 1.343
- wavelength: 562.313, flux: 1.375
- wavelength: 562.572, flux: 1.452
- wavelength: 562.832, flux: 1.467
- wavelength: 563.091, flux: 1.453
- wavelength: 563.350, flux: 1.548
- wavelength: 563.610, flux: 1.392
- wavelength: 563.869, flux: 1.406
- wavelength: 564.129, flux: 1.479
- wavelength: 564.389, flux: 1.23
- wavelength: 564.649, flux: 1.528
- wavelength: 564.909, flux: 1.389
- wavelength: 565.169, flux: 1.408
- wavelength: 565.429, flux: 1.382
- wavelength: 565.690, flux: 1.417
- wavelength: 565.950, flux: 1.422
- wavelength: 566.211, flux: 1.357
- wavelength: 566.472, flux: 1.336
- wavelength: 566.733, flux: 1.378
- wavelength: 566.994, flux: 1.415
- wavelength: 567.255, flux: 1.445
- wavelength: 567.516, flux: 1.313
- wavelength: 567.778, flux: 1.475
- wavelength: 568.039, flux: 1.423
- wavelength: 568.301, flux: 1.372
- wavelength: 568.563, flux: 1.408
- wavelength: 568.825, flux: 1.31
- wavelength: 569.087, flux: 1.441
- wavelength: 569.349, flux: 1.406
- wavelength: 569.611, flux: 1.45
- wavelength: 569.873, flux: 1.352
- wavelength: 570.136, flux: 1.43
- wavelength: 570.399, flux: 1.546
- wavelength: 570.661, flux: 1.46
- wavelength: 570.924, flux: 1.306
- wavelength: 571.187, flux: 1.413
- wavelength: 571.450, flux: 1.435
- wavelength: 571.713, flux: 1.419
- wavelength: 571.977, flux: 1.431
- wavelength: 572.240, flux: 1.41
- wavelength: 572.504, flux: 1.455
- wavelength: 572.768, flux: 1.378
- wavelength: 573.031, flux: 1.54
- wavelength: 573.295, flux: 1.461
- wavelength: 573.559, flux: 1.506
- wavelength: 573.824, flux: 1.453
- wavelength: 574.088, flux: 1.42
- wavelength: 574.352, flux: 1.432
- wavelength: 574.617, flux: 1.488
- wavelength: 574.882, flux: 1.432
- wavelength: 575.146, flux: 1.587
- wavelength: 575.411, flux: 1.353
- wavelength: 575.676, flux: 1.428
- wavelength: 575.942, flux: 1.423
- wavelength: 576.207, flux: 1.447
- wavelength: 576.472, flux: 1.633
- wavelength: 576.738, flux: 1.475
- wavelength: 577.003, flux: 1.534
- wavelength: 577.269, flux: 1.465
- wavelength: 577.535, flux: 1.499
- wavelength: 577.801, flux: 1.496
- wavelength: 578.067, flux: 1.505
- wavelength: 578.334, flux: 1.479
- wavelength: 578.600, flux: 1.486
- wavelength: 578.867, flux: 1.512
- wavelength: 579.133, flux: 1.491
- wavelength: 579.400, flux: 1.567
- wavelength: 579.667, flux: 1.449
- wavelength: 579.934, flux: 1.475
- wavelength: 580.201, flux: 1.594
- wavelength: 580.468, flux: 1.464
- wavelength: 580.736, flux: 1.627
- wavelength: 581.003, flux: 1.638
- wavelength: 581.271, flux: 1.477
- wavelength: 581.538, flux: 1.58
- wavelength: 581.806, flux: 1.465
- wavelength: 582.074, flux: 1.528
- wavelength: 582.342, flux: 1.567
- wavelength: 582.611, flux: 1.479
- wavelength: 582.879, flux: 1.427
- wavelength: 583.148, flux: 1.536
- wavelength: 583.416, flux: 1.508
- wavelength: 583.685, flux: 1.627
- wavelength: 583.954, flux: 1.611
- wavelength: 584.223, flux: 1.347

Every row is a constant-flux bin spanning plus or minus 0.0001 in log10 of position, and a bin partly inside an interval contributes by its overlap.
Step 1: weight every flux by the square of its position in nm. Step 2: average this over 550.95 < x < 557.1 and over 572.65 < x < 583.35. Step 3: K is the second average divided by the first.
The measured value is 1.25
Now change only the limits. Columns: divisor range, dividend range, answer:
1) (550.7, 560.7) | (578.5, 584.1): 1.30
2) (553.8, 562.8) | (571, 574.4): 1.16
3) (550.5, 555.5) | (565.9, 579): 1.19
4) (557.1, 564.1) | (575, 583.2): 1.21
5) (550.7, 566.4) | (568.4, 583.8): 1.18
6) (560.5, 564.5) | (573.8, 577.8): 1.12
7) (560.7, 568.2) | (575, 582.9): 1.14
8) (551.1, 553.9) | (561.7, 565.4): 1.15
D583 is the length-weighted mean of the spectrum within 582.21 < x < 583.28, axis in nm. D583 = 1.5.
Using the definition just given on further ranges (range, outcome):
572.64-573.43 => 1.46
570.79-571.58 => 1.38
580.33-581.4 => 1.55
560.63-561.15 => 1.34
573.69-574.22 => 1.44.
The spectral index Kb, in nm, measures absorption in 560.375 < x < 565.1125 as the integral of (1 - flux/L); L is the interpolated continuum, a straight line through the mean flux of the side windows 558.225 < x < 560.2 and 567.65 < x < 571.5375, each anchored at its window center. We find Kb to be -0.380 nm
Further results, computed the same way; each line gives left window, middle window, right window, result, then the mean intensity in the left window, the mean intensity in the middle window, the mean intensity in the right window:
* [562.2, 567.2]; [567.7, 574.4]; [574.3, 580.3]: 0.11 nm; 1.41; 1.43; 1.49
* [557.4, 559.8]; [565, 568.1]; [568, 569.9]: -0.07 nm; 1.27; 1.4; 1.4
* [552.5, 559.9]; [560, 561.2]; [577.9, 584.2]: 0.02 nm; 1.3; 1.32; 1.52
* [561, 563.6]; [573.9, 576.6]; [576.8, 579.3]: 0.03 nm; 1.39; 1.46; 1.5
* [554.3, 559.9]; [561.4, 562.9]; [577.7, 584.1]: -0.04 nm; 1.29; 1.37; 1.52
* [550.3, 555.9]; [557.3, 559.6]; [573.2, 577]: 0.10 nm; 1.3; 1.28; 1.47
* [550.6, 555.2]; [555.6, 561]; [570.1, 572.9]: 0.22 nm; 1.3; 1.28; 1.43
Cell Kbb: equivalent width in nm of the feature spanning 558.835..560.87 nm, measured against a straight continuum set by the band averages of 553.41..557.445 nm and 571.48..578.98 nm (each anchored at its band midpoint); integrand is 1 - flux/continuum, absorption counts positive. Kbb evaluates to 0.16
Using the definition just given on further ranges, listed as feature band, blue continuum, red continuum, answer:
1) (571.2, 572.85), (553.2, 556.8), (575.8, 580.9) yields 0.04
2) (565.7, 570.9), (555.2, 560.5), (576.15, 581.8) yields -0.02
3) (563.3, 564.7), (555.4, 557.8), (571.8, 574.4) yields -0.05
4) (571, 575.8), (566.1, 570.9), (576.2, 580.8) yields 0.04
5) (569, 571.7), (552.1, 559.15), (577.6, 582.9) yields 0.02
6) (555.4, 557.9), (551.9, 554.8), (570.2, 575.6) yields 0.07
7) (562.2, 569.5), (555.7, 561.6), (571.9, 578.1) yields -0.25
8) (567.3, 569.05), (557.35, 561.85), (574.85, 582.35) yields -0.01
